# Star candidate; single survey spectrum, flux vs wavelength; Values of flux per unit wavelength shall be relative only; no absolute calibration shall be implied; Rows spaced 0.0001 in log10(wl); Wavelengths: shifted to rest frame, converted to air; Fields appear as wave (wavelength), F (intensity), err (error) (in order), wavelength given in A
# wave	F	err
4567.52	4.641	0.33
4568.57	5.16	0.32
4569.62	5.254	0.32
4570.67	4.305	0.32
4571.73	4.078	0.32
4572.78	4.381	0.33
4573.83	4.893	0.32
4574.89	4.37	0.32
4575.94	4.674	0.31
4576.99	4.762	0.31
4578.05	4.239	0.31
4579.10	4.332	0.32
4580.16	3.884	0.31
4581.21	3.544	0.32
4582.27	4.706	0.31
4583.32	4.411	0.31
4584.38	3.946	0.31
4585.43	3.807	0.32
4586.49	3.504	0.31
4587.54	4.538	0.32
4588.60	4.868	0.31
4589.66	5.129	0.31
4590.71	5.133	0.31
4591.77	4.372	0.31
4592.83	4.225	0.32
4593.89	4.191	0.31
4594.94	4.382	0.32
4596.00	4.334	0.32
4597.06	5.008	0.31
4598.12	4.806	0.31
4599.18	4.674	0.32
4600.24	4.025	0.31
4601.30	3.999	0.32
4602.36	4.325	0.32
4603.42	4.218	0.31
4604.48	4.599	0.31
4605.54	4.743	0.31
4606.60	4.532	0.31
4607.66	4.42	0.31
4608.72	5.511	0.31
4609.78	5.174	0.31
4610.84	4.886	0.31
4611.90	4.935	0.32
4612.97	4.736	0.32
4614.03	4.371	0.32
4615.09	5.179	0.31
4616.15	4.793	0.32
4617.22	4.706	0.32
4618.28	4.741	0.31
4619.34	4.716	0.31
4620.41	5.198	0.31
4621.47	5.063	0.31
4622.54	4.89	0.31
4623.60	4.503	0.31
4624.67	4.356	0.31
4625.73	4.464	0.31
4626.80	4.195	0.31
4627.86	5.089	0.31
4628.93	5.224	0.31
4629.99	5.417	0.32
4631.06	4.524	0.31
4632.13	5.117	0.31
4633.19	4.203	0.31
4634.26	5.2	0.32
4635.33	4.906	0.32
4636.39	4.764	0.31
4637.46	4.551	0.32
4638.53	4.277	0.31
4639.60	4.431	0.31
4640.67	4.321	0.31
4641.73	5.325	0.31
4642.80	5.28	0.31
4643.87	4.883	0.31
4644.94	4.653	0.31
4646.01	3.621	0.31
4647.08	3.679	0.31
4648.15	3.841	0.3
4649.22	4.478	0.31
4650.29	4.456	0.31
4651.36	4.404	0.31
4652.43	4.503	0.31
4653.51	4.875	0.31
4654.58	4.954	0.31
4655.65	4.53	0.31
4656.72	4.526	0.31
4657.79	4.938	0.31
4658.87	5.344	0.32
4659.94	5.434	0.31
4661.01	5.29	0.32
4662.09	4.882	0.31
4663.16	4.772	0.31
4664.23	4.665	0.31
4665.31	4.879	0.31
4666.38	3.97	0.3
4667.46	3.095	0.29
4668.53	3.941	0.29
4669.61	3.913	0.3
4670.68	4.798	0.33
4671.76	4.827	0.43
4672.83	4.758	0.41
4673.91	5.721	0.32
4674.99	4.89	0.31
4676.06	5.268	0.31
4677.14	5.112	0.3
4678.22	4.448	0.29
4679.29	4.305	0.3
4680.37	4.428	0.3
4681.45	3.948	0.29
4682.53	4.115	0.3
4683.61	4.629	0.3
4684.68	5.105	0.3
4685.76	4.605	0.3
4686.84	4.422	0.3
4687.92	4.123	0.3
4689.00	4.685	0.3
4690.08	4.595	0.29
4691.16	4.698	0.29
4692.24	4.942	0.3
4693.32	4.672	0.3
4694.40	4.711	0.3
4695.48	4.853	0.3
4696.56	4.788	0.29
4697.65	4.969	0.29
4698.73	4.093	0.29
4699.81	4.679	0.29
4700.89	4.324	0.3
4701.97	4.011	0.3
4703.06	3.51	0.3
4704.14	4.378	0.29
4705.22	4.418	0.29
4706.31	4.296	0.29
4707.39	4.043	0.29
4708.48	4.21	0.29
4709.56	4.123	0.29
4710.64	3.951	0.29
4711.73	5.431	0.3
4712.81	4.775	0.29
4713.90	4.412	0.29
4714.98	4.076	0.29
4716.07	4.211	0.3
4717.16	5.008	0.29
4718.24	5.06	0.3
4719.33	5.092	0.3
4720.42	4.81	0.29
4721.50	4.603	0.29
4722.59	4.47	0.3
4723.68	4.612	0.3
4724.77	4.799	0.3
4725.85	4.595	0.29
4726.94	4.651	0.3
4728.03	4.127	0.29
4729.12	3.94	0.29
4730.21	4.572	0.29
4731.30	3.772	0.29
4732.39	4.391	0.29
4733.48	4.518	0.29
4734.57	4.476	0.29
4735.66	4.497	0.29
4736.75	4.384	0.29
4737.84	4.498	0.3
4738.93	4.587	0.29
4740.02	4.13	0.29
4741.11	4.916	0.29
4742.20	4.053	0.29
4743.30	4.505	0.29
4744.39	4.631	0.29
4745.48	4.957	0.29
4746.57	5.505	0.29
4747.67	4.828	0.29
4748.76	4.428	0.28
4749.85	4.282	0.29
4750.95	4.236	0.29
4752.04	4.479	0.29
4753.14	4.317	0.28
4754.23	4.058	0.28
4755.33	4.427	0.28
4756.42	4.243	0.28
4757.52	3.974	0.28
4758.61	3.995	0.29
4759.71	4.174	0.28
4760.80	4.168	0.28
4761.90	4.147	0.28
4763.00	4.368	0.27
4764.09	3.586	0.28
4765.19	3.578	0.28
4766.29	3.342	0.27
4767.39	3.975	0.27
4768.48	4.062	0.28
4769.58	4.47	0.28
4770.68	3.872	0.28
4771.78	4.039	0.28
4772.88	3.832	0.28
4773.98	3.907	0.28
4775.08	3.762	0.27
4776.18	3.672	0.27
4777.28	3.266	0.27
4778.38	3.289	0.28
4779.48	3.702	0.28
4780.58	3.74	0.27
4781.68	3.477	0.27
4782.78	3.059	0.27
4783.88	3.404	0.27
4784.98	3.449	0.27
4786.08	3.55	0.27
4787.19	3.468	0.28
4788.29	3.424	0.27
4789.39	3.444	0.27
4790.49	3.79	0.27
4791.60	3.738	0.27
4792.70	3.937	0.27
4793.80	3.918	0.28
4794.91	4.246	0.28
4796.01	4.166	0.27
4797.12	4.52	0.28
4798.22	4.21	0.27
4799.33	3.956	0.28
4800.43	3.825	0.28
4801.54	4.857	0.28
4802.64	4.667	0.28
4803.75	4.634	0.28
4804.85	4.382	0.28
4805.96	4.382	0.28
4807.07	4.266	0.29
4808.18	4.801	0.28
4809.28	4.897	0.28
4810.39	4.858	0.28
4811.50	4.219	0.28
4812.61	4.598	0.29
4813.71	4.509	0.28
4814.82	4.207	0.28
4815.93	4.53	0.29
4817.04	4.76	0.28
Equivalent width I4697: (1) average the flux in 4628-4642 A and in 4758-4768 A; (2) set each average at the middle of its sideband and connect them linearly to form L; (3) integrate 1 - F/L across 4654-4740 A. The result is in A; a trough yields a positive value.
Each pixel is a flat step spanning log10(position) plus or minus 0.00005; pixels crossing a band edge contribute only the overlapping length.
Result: -3.6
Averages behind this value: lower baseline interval 4.79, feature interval 4.55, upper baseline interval 3.93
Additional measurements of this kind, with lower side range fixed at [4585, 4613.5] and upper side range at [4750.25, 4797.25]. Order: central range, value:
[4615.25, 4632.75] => -1.4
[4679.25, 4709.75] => -1.9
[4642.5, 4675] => -2.1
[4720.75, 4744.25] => -2.4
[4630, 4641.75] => -0.8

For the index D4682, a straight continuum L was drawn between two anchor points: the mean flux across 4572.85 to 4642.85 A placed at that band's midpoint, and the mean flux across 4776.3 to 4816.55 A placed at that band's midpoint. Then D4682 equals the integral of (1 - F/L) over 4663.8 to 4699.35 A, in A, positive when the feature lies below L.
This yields -1.5 A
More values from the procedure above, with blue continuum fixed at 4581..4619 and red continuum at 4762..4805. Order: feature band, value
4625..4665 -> -2.9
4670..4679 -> -1.4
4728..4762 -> -3.3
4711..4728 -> -2.4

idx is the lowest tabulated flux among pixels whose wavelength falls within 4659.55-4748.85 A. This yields 3.095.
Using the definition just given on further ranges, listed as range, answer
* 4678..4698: 3.948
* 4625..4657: 3.621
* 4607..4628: 4.195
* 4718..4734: 3.772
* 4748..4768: 3.342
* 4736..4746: 4.053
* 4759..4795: 3.059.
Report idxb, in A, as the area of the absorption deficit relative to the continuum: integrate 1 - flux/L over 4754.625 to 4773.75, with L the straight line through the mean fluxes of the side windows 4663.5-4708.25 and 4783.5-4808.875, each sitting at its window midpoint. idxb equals 0.79 A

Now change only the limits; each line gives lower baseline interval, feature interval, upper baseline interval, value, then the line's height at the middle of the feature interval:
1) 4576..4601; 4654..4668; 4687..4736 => -0.8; 4.45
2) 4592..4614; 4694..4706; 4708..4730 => 0.3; 4.55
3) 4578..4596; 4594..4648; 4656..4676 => -2.2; 4.48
